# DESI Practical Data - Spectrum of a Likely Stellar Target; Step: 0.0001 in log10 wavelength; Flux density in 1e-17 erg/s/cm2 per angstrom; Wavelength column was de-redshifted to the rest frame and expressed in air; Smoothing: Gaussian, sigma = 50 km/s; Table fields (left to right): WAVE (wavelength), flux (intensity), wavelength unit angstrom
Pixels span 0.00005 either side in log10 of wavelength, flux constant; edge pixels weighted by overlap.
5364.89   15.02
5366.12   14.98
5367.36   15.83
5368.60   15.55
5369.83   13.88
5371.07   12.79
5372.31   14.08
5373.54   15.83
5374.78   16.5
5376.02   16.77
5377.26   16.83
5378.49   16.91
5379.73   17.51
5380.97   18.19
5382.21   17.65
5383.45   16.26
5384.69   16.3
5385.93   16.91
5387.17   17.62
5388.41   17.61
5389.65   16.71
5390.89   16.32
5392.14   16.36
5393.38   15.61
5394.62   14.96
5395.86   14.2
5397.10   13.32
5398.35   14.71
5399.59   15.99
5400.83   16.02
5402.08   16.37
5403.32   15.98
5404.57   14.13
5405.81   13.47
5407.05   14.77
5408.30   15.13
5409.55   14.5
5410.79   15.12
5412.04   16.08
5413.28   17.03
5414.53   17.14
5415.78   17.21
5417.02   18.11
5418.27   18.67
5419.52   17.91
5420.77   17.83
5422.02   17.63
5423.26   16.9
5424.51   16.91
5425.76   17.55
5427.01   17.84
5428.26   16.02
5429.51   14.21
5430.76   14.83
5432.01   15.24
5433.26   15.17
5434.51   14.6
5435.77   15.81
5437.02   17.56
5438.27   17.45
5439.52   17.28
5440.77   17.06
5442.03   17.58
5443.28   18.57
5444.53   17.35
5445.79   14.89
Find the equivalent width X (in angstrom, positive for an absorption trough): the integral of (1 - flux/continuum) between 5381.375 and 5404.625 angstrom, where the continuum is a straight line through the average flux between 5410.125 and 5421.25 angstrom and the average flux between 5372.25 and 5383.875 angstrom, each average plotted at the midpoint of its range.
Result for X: 1.3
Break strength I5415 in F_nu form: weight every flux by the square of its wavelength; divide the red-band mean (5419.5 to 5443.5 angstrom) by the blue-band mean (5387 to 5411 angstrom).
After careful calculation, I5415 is 1.09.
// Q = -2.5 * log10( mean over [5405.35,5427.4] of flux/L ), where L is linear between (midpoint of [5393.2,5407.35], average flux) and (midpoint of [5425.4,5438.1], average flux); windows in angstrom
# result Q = -0.083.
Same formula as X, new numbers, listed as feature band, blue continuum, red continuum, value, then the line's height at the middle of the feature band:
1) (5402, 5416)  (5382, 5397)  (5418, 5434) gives 0.80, 16.4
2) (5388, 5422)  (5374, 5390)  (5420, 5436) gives 1.29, 16.6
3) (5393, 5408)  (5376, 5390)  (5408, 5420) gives 1.73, 16.9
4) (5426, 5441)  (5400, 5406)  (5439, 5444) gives 0.93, 17.2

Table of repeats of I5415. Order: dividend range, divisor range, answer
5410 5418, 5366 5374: 1.17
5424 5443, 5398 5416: 1.06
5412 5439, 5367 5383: 1.06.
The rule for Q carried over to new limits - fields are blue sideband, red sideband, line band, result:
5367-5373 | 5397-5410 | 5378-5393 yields -0.160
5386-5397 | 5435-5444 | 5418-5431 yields -0.003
